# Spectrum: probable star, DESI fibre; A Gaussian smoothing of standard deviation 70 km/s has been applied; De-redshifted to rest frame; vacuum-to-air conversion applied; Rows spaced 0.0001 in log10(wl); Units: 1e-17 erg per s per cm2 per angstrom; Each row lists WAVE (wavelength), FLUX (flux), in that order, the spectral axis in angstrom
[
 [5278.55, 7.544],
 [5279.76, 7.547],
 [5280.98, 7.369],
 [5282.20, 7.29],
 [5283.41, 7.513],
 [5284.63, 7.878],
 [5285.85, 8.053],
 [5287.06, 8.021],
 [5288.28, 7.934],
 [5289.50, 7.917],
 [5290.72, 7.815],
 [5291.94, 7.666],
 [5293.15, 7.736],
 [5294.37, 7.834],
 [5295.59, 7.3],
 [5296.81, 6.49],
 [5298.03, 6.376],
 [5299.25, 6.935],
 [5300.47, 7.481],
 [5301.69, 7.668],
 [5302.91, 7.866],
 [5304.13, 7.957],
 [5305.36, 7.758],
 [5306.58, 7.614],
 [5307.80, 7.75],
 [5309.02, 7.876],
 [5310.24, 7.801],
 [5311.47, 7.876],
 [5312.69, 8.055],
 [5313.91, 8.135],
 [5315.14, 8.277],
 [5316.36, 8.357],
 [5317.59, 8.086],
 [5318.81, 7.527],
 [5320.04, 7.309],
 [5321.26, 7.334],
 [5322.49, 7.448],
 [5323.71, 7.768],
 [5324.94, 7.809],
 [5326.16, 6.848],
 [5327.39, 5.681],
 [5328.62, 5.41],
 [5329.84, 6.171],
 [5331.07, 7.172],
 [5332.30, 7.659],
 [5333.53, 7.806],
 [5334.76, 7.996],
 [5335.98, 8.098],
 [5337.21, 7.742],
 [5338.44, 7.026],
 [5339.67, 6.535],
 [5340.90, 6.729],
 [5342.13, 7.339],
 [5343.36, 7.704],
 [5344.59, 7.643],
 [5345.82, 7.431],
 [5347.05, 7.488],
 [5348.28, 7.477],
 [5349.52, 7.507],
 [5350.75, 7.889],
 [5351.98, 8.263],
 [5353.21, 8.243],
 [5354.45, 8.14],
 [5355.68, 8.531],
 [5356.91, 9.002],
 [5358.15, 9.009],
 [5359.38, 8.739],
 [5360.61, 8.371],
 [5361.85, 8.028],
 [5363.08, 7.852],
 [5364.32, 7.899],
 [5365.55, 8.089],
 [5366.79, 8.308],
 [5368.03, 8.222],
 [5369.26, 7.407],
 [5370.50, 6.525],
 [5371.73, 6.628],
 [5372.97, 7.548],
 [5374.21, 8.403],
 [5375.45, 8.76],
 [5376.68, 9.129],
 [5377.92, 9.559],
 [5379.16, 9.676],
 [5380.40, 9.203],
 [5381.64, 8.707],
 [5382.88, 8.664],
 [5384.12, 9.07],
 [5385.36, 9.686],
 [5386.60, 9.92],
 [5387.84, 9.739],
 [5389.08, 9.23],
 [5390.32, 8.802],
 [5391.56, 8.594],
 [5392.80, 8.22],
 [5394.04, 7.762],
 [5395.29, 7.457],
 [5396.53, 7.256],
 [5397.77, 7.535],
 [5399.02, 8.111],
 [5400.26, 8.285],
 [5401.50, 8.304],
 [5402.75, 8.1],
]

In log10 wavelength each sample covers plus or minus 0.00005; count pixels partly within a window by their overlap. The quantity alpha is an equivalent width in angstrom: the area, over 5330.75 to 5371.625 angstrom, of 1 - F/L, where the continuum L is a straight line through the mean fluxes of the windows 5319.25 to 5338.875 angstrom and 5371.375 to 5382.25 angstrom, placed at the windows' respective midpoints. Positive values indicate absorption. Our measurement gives 0.38 angstrom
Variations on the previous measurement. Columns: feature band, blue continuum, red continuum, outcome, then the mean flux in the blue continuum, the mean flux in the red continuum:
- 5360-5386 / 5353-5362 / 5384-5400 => 0.5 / 8.54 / 8.55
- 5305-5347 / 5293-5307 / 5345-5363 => 1.5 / 7.4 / 8.14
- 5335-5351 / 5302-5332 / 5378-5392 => 1.4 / 7.5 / 9.23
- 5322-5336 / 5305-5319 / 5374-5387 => 1.9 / 7.94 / 9.17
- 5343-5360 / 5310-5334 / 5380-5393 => 0.2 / 7.42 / 9.1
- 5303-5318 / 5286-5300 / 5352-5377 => -0.6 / 7.48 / 8.13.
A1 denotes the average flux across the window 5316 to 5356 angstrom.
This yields 7.45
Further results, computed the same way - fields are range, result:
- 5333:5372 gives 7.81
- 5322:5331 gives 6.75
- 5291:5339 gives 7.48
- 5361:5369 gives 8.04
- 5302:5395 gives 7.97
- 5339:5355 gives 7.56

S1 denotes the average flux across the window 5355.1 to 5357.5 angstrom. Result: 8.78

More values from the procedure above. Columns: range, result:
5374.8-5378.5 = 9.15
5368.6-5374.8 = 7.31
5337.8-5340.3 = 6.78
